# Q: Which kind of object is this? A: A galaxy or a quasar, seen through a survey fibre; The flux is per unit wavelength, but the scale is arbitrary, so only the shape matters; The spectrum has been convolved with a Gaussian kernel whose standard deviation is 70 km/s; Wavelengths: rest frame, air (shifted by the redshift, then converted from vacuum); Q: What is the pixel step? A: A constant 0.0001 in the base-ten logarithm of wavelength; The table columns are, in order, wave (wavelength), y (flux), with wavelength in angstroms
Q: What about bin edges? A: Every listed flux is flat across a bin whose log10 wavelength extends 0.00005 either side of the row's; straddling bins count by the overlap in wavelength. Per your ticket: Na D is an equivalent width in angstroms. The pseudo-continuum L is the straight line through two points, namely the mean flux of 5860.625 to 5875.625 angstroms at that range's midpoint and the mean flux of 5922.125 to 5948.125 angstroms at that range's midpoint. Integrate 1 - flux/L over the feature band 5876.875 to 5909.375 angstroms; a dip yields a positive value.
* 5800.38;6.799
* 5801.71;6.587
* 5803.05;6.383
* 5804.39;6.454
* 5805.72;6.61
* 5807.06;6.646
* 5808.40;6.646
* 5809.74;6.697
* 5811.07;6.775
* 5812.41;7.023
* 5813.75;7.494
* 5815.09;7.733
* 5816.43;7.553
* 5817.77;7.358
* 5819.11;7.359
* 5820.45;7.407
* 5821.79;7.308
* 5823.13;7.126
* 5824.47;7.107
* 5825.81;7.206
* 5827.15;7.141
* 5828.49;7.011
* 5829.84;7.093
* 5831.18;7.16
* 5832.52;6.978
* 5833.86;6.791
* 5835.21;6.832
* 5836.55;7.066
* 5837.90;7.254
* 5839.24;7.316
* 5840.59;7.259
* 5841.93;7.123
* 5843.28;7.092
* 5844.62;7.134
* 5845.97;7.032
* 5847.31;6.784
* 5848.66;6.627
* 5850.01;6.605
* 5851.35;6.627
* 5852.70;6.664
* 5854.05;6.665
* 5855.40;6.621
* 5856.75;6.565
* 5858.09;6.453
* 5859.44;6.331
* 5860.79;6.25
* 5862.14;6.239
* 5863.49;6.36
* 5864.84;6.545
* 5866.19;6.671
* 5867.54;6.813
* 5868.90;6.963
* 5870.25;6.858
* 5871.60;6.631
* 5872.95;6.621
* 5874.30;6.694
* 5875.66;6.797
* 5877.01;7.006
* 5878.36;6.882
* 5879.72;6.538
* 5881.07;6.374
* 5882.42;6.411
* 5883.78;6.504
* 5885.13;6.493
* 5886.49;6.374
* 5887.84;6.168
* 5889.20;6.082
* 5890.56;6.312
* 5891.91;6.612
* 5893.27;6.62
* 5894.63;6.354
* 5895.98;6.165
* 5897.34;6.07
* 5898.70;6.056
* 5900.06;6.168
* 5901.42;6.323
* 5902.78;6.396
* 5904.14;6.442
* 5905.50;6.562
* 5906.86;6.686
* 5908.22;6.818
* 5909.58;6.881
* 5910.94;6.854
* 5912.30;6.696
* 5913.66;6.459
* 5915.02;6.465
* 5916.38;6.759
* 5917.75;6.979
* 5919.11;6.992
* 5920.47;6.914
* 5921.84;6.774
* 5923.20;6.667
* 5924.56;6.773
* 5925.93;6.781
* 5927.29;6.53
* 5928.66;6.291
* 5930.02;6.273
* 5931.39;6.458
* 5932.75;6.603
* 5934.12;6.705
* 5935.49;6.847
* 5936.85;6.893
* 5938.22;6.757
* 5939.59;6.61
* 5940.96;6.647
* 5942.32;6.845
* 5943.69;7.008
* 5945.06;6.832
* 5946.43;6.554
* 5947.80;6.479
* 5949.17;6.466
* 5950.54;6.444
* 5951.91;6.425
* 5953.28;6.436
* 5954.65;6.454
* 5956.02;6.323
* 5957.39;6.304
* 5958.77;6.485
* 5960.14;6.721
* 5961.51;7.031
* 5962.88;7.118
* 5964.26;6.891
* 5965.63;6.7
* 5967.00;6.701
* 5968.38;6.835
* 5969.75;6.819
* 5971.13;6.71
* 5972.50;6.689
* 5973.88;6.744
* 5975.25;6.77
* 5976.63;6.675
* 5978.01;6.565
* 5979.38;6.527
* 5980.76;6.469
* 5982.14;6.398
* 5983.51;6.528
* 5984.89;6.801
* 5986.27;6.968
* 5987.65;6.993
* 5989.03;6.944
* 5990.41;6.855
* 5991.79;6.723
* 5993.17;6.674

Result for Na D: 1.0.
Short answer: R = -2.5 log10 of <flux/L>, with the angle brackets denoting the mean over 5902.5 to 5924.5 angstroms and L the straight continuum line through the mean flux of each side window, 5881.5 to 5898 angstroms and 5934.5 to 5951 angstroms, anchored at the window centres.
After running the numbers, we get -0.035 mag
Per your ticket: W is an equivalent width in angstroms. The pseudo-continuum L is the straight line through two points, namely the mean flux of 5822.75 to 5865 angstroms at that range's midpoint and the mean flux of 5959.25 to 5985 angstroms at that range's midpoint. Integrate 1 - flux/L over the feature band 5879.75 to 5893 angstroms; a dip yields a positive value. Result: 0.82 angstroms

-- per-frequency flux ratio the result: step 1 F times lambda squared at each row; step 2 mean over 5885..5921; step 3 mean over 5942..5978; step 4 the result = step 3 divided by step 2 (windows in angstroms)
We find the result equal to 1.0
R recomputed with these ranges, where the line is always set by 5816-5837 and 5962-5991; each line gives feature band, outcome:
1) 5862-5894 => 0.07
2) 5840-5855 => 0.04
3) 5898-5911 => 0.07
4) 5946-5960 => 0.06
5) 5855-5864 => 0.11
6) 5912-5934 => 0.04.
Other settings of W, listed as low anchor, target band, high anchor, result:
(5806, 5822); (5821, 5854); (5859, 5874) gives -0.6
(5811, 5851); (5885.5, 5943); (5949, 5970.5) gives 2.1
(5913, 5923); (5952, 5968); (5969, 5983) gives 0.1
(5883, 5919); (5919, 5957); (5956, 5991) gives -0.1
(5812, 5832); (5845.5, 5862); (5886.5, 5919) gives 0.9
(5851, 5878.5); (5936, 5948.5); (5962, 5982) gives -0.1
